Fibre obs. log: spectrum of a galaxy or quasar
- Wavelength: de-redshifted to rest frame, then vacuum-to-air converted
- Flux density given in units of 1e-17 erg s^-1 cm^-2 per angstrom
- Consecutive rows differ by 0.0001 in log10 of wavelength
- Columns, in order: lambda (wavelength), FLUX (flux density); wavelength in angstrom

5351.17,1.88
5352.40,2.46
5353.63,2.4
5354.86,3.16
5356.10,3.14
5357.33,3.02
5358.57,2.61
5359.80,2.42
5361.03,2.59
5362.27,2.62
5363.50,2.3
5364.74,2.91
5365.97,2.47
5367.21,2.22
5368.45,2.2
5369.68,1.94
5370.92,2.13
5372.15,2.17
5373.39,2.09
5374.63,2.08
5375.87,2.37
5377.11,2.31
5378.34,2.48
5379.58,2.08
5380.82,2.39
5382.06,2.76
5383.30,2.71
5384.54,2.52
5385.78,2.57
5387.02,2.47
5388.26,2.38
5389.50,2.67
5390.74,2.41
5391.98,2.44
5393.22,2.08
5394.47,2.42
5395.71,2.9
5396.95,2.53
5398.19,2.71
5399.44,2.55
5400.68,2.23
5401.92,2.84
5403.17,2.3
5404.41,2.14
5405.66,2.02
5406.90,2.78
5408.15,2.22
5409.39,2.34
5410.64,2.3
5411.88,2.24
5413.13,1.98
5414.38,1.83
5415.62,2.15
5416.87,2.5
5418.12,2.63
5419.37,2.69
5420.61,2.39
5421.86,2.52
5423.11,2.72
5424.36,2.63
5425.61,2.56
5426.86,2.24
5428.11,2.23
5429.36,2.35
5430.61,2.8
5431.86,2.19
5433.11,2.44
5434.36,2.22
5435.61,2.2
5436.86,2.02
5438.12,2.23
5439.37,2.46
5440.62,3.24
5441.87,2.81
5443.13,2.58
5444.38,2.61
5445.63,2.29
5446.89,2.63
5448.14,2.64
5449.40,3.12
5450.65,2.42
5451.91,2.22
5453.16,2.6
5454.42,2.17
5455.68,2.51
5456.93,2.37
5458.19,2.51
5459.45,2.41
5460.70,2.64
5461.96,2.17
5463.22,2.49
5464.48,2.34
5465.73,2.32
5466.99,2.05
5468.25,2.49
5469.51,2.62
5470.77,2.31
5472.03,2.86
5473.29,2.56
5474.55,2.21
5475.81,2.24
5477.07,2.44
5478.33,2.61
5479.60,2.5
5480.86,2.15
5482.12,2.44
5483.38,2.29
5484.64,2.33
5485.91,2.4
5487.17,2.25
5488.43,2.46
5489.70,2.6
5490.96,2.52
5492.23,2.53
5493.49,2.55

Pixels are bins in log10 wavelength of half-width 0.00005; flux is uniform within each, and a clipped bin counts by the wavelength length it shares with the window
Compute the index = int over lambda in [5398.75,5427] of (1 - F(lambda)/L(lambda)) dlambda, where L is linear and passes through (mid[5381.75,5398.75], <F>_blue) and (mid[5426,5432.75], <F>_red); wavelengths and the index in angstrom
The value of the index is 0.6 angstrom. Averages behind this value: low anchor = 2.54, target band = 2.39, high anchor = 2.37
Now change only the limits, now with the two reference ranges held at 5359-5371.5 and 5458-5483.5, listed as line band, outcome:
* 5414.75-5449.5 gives -1.2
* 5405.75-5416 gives 0.8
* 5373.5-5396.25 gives -0.4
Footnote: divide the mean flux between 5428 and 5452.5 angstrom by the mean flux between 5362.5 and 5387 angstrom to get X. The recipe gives 1.06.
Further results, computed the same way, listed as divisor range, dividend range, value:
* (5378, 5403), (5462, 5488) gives 0.96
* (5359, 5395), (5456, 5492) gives 1.01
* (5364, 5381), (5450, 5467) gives 1.05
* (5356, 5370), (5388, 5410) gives 0.97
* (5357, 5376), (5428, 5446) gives 1.03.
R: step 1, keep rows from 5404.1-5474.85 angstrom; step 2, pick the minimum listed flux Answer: 1.83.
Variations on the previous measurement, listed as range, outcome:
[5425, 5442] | 2.02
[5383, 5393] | 2.38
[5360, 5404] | 1.94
